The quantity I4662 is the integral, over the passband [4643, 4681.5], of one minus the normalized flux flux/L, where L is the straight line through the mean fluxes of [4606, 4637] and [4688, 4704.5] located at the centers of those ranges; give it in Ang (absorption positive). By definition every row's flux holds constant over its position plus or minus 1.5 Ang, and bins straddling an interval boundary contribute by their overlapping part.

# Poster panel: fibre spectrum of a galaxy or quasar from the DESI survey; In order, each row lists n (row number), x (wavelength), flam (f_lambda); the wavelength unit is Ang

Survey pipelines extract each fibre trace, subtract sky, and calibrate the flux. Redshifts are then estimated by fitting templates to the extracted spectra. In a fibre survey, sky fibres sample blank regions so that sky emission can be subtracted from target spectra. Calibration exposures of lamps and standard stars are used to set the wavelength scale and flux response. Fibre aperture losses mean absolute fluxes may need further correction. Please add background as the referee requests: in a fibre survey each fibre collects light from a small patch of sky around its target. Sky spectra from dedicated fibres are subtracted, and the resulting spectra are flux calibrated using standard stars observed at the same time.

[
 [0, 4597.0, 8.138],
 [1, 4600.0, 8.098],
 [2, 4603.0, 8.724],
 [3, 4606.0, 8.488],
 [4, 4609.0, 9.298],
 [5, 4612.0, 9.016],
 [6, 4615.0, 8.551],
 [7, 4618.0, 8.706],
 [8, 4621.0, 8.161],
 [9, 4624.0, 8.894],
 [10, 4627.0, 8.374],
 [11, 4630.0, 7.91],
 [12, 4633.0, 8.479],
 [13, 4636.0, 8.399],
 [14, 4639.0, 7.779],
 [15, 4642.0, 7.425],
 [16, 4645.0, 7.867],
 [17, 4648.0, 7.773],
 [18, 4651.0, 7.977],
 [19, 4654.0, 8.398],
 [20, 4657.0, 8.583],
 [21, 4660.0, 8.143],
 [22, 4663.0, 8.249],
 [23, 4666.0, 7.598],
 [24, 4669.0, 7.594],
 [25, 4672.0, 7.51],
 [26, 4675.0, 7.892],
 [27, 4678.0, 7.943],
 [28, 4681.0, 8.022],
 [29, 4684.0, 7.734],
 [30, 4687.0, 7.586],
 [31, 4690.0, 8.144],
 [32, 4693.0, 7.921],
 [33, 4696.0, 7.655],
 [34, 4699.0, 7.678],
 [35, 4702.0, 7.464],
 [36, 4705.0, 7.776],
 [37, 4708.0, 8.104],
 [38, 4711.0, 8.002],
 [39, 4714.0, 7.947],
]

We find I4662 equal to 0.84 Ang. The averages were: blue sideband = 8.58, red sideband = 7.77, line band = 7.96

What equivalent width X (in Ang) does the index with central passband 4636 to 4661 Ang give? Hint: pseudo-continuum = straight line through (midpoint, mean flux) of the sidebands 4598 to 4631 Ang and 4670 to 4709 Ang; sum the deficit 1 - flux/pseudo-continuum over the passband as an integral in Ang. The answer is 0.6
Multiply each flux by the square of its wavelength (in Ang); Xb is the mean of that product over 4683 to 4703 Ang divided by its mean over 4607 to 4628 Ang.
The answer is 0.92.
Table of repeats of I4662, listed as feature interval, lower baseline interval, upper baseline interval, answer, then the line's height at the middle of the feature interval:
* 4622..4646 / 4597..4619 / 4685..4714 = 0.79 Ang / 8.42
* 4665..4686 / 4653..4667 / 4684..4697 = 0.67 Ang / 8.01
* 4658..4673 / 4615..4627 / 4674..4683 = 0.42 Ang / 8.08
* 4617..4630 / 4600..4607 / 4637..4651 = -0.50 Ang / 8.14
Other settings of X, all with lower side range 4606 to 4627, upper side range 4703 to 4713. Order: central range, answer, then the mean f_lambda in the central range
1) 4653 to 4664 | 0.0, 8.35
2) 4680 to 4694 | 0.4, 7.87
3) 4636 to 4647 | 0.9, 7.79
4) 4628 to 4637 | 0.3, 8.26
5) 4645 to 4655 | 0.5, 8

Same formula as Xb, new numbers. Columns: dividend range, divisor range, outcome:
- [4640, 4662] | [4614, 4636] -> 0.96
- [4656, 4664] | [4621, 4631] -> 1.01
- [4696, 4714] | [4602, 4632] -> 0.94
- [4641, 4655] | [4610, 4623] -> 0.92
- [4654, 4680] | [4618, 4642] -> 0.98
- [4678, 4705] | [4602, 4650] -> 0.96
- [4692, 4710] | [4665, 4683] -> 1.01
